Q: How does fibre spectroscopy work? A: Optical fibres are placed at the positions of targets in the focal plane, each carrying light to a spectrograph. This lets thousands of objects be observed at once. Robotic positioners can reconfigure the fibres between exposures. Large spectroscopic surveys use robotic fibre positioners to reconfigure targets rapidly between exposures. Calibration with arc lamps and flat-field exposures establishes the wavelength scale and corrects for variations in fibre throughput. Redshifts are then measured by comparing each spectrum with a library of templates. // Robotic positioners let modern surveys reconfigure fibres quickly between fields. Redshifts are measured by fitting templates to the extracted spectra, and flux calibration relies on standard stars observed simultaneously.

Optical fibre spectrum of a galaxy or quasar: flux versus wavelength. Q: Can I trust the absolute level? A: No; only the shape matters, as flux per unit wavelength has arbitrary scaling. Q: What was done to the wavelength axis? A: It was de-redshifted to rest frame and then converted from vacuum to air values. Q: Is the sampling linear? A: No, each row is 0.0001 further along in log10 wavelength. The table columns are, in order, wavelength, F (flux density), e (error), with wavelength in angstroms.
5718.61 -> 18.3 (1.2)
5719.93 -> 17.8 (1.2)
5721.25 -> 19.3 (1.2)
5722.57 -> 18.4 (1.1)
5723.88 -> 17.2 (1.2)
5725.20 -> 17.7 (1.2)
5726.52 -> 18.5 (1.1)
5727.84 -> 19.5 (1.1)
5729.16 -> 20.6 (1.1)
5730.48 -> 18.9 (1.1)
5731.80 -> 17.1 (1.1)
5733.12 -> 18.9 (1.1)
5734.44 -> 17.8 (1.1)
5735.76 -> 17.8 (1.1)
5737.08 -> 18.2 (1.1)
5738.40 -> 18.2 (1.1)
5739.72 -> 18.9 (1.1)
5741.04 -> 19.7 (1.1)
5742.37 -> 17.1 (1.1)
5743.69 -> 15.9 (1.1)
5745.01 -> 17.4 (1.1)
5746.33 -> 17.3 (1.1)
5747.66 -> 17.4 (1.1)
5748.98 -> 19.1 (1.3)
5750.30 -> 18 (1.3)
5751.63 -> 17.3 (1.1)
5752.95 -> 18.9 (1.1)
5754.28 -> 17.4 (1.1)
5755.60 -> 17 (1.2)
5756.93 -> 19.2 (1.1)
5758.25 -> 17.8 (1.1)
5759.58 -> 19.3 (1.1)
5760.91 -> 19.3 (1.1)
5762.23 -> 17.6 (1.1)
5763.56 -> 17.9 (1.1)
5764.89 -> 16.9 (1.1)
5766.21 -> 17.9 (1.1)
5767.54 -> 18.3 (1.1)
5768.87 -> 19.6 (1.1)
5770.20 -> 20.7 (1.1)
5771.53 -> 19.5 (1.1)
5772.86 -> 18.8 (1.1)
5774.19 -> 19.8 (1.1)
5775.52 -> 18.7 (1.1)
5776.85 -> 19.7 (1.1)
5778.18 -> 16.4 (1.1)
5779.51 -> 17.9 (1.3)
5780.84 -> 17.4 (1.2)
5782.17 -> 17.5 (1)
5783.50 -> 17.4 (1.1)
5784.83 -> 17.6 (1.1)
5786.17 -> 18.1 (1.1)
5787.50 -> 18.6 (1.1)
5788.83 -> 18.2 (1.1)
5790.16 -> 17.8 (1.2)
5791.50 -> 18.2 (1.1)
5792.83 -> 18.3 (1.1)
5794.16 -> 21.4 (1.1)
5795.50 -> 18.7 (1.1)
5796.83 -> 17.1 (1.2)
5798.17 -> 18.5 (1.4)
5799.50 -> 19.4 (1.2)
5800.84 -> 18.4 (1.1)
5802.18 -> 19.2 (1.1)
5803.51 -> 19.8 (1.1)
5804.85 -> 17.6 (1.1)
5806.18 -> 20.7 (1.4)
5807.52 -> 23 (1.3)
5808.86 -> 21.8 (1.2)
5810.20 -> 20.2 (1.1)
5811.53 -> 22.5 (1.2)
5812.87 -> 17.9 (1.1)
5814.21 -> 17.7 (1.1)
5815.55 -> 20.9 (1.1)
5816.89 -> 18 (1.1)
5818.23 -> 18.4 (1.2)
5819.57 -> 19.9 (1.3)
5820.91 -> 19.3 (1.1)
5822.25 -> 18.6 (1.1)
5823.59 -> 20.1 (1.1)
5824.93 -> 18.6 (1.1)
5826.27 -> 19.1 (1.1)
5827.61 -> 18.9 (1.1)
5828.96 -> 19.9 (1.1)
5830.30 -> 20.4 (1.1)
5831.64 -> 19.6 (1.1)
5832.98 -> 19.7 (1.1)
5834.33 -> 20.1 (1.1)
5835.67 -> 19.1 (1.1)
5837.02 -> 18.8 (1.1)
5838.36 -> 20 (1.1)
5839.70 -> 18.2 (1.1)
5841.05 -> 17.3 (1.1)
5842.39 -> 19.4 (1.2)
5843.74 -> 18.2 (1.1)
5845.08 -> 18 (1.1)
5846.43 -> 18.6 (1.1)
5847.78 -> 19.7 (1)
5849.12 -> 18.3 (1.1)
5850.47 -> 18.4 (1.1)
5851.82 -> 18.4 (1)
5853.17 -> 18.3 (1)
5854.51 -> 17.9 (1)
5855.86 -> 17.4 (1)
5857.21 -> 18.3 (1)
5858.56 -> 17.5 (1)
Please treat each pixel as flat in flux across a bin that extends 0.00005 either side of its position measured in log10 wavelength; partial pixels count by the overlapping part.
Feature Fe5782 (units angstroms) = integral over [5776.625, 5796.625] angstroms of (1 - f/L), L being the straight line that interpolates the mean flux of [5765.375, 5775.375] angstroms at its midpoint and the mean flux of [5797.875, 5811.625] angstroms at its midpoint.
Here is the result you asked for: 1.5 angstroms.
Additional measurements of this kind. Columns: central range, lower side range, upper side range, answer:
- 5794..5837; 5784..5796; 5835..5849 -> -2.0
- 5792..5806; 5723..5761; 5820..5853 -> -0.2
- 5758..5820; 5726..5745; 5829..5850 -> -0.5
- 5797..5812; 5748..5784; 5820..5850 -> -1.0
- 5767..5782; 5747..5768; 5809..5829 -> -0.3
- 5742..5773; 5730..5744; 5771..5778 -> 0.8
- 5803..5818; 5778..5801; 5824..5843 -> -1.0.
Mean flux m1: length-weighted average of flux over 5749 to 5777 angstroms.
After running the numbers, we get 18.5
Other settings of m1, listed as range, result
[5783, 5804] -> 18.5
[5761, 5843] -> 19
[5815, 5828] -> 19.2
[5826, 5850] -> 19.1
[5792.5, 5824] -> 19.5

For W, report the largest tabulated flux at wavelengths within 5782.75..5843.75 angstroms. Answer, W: 23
